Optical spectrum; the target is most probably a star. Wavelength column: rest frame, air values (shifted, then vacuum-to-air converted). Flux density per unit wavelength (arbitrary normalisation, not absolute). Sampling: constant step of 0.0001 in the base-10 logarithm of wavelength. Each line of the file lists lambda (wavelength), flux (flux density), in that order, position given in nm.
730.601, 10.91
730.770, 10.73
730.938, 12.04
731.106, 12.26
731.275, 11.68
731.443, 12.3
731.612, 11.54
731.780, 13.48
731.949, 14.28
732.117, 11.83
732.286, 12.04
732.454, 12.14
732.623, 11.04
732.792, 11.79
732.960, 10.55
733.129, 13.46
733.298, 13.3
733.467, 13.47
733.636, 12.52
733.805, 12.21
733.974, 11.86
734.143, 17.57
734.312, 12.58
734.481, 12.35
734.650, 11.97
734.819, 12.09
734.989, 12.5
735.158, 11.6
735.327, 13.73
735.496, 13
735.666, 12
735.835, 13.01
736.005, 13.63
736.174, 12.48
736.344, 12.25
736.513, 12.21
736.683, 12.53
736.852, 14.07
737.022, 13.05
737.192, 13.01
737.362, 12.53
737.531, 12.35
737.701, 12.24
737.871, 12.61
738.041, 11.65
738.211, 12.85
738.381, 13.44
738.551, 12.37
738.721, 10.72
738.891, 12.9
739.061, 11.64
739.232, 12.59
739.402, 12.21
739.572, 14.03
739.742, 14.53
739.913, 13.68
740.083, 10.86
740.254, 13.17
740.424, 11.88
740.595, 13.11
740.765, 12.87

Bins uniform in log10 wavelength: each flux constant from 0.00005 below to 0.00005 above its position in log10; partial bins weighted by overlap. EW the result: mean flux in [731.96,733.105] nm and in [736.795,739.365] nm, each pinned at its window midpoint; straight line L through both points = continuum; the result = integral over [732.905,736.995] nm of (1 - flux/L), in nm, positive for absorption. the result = -0.23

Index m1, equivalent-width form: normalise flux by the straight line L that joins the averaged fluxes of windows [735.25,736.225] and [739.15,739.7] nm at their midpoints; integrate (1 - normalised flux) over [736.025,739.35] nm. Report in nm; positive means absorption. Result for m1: 0.13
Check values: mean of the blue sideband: 13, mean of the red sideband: 13.1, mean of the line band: 12.5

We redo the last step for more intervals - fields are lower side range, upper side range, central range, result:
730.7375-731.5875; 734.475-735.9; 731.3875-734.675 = -0.13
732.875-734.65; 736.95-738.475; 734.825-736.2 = 0.01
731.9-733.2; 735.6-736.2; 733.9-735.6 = -0.05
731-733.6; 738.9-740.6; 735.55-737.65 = -0.03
